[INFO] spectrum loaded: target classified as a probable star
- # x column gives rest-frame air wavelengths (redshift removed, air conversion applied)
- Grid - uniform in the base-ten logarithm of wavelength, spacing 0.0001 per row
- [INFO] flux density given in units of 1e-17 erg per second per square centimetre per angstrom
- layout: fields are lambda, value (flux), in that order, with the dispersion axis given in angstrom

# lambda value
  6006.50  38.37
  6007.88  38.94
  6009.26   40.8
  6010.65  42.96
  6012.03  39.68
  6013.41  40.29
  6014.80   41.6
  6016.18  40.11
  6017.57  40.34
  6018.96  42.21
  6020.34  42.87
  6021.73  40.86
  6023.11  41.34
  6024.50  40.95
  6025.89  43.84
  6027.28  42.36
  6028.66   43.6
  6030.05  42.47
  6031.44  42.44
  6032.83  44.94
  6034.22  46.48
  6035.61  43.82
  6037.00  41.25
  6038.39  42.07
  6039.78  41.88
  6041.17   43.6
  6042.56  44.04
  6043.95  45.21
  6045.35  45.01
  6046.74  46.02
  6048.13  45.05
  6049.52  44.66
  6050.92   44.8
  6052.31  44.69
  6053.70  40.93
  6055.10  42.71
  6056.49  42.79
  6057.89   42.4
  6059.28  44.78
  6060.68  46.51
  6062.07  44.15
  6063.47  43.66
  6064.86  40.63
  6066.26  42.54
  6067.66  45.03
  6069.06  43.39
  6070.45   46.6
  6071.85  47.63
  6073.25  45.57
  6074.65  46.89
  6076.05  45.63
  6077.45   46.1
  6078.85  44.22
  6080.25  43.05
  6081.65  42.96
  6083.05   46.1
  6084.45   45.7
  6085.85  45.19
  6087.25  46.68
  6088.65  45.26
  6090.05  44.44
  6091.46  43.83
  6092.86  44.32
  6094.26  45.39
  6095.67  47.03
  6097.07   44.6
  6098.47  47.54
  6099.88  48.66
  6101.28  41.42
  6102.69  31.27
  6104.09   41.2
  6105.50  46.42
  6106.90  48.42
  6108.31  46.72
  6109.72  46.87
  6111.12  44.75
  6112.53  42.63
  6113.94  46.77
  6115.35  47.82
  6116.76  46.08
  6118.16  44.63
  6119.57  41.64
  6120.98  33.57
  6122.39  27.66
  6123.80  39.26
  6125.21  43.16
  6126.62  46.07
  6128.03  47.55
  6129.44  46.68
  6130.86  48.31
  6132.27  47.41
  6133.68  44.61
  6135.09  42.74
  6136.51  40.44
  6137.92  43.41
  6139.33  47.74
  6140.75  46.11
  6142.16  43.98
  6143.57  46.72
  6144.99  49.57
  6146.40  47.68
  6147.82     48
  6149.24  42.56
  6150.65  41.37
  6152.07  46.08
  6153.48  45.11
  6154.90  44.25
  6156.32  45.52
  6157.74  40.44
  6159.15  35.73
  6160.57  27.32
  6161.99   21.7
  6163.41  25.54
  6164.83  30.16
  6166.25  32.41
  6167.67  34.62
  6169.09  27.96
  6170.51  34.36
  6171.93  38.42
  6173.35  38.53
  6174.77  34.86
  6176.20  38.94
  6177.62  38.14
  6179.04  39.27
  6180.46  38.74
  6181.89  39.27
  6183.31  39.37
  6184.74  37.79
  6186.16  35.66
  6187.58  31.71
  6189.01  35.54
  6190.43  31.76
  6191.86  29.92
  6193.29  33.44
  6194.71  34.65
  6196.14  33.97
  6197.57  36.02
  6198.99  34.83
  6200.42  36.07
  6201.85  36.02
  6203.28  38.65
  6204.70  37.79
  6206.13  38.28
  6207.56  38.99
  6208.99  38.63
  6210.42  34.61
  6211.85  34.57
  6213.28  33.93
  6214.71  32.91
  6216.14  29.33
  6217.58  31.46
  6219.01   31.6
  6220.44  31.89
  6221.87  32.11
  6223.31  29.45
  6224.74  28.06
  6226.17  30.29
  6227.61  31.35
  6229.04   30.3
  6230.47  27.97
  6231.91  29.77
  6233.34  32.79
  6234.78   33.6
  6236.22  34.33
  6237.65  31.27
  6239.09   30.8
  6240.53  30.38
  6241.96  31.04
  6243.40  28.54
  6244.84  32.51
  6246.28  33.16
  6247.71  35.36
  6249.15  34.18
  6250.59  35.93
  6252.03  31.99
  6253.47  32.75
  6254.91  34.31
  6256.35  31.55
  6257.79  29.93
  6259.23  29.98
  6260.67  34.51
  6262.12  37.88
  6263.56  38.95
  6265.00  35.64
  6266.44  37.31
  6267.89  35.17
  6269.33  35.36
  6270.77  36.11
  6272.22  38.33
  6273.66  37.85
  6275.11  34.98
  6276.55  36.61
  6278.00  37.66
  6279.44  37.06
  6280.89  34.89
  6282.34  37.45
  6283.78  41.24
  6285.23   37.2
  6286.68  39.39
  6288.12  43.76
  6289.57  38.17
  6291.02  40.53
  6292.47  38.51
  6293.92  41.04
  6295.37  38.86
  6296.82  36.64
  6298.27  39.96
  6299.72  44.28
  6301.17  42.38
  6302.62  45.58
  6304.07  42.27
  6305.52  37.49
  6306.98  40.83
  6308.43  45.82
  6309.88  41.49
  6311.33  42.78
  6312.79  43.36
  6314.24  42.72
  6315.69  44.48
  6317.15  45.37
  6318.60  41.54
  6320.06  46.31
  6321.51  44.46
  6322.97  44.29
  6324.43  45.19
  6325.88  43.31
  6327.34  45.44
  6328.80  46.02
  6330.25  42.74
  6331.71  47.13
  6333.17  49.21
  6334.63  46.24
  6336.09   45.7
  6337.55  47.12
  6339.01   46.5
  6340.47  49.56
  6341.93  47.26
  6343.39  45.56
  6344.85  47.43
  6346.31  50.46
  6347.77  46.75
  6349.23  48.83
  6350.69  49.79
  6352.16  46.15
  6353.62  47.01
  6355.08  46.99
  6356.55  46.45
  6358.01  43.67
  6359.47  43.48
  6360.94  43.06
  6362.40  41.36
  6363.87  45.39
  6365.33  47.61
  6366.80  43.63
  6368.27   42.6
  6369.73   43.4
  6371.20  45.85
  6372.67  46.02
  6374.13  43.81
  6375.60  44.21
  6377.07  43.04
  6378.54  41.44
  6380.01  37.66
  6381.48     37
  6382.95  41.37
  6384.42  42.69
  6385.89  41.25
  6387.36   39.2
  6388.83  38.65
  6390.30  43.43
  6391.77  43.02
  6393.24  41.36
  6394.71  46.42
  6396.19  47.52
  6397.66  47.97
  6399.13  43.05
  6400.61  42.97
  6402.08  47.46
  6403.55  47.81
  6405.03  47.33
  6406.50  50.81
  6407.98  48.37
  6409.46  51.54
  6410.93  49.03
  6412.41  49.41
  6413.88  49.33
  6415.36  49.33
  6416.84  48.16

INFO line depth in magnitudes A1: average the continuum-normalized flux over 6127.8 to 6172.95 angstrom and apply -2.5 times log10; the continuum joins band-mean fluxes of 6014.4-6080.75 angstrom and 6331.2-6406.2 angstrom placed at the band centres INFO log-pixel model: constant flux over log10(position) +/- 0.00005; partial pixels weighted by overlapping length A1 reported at 0.09 mag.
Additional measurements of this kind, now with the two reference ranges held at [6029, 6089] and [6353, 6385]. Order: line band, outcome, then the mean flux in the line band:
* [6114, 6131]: 0.04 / 42.7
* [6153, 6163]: 0.20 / 36.6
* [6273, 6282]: 0.20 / 36.5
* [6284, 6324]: 0.05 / 41.8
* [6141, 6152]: -0.04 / 45.7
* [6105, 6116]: -0.05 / 46.3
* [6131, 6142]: -0.02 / 44.8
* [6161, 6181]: 0.29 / 33.7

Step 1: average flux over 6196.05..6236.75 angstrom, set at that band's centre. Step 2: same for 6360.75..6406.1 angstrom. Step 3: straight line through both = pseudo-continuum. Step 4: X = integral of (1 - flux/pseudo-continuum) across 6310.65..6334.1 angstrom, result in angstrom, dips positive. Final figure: -2.8 angstrom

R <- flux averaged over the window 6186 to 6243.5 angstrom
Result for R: 33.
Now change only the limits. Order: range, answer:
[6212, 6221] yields 32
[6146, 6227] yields 35.7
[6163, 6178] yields 34.1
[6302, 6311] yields 42.2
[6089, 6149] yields 44.3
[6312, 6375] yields 45.6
